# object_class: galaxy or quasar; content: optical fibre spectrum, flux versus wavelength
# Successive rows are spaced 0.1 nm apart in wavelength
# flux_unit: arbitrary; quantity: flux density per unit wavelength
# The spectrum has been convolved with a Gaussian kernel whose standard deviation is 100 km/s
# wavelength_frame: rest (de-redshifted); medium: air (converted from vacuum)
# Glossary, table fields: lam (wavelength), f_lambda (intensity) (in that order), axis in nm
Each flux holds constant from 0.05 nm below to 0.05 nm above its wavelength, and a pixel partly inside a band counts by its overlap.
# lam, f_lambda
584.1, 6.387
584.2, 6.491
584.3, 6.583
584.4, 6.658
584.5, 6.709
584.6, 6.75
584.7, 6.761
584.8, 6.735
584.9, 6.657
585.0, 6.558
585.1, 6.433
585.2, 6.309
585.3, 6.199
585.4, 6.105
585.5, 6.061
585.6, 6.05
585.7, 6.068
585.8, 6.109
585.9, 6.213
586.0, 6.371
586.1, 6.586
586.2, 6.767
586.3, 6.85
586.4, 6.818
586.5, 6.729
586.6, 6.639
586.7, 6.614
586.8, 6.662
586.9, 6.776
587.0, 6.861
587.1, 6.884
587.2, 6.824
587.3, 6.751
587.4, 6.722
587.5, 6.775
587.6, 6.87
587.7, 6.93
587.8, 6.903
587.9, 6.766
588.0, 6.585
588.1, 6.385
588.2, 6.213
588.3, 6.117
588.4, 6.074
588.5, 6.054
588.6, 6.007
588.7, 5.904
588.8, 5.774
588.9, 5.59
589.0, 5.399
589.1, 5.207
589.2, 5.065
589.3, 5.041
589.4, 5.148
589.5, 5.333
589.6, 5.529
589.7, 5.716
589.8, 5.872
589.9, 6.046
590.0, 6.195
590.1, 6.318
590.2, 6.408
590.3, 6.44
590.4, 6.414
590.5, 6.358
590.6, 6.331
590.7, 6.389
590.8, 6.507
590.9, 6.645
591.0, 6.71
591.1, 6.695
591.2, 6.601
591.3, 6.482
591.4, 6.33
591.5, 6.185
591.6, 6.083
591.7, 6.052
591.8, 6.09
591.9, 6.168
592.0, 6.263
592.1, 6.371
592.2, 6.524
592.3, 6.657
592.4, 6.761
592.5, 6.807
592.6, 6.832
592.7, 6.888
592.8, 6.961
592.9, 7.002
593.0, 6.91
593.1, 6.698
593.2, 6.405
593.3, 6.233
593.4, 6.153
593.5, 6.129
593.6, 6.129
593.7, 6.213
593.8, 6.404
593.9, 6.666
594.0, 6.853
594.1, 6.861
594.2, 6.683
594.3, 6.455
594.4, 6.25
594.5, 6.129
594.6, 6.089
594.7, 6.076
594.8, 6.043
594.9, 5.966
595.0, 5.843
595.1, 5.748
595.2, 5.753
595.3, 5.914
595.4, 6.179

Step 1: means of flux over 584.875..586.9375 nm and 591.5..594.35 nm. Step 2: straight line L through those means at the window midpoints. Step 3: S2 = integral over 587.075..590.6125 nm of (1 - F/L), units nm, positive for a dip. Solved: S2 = 0.19 nm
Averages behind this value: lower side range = 6.45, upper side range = 6.5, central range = 6.13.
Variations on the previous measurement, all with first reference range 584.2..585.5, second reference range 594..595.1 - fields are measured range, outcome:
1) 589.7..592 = 0.011 nm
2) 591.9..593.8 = -0.074 nm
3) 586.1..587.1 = -0.043 nm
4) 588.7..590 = 0.177 nm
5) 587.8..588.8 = 0.028 nm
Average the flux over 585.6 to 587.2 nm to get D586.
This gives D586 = 6.59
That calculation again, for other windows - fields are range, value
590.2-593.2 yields 6.52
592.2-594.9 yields 6.5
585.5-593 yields 6.34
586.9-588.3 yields 6.71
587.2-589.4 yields 6.14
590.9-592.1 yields 6.35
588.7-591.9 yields 6.03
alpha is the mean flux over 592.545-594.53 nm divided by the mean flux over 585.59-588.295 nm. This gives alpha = 0.99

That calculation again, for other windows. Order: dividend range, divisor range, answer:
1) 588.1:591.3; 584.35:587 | 0.92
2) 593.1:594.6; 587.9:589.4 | 1.10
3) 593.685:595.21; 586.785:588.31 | 0.93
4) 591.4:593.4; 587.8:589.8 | 1.12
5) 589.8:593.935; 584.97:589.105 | 1.01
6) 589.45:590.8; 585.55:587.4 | 0.93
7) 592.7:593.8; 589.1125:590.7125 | 1.10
